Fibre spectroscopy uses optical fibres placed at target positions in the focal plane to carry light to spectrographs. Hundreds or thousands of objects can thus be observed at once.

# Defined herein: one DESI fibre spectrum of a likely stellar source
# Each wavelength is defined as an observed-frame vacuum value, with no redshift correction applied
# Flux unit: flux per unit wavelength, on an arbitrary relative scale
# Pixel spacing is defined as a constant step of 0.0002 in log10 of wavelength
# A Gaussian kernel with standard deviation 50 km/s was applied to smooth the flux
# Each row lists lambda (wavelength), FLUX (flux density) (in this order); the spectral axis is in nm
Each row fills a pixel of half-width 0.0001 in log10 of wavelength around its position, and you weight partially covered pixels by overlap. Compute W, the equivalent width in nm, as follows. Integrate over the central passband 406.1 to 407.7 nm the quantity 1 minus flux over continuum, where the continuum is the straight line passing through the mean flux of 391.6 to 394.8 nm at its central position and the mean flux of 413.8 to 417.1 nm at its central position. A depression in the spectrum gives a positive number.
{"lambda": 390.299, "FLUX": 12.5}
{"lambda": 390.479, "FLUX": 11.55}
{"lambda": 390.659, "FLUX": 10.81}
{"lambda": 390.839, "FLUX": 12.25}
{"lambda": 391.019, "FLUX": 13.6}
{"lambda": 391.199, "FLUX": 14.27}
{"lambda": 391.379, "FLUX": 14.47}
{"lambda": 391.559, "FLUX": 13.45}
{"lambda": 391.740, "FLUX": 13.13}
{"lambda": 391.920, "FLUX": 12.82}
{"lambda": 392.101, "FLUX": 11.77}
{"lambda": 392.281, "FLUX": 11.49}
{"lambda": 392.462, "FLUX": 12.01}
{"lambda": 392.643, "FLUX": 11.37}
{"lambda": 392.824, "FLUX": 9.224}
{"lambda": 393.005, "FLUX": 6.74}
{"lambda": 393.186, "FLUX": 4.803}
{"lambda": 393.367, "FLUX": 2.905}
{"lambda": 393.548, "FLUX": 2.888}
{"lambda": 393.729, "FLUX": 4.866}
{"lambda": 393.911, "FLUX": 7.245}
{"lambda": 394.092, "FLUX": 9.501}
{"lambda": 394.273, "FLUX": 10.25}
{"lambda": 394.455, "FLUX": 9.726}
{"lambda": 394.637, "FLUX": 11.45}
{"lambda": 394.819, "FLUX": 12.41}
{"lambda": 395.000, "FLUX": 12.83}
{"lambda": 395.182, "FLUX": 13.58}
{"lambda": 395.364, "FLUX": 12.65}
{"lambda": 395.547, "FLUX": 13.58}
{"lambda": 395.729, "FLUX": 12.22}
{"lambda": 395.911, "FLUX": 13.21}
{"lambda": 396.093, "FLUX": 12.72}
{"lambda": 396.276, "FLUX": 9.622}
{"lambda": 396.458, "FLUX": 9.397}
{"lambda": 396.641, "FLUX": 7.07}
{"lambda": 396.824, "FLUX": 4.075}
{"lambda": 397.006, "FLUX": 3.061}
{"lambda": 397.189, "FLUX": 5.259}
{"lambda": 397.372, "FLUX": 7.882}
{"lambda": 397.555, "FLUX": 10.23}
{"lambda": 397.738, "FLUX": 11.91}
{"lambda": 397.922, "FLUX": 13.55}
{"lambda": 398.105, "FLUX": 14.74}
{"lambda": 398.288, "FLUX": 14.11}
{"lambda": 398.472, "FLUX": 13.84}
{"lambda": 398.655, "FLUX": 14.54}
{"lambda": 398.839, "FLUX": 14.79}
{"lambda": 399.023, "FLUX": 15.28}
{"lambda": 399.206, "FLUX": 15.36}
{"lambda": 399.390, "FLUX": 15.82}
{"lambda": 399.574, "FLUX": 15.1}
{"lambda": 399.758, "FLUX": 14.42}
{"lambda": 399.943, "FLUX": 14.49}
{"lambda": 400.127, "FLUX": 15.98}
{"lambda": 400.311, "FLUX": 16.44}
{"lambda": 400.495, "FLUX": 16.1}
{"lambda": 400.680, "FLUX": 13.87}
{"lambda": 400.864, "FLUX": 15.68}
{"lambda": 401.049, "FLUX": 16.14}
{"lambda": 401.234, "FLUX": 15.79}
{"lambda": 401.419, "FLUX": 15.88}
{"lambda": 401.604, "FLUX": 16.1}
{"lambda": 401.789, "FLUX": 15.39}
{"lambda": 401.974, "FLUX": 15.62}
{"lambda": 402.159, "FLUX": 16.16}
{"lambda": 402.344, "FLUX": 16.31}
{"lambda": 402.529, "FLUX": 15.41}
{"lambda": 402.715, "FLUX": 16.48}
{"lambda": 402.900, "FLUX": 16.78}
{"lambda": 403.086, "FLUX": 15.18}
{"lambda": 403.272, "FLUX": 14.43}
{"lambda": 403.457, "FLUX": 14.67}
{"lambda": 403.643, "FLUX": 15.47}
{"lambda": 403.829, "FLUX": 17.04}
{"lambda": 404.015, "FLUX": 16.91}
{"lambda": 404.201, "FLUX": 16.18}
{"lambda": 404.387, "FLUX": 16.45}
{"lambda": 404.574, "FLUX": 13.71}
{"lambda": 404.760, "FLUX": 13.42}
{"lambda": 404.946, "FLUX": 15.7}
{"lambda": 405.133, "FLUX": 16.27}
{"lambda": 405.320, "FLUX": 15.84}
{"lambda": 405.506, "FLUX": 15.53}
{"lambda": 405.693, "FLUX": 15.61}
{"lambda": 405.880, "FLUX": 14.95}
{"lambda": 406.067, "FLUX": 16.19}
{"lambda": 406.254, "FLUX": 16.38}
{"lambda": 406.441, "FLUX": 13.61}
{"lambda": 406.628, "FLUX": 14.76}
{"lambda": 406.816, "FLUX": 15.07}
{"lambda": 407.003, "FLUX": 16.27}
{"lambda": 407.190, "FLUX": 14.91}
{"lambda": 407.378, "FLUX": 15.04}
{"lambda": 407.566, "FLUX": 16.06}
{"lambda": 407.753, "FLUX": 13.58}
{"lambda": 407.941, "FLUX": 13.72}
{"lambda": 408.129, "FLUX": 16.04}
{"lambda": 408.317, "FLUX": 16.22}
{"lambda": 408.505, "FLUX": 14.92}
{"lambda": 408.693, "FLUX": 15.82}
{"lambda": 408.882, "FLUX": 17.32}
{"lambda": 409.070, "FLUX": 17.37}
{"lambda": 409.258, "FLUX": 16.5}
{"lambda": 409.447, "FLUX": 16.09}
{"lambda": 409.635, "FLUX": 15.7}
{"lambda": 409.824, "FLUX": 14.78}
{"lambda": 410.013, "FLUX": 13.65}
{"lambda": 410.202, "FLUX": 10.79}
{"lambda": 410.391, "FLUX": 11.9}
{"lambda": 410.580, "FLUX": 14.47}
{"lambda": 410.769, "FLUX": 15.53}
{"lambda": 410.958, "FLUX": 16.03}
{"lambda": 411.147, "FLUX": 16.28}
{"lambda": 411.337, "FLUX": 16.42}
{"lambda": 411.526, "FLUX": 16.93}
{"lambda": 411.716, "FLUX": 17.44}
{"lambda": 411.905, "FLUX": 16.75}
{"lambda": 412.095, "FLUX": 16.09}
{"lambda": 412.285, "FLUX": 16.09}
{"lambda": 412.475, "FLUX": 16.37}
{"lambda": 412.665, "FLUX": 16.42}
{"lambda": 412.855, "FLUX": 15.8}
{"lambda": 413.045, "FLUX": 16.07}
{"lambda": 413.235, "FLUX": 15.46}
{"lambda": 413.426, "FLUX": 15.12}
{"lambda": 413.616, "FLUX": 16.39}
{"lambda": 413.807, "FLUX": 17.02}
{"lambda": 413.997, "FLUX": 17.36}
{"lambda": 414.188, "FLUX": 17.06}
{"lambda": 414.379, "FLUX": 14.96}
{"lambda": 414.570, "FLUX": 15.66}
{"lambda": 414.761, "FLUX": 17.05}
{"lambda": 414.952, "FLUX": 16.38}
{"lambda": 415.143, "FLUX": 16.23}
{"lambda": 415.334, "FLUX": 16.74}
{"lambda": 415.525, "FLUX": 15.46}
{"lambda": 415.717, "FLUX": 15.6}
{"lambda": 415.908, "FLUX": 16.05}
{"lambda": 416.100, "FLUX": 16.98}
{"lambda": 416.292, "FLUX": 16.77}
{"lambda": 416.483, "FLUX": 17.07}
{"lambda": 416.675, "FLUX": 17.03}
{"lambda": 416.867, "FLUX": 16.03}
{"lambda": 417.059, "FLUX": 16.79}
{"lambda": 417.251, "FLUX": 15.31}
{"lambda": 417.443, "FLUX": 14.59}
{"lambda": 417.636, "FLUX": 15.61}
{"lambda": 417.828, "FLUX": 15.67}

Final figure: -0.19 nm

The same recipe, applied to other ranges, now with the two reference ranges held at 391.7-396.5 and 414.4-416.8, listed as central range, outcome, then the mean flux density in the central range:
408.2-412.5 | -0.224 nm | 15.6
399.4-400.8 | -0.397 nm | 15.2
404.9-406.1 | -0.202 nm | 15.7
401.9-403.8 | -0.453 nm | 15.7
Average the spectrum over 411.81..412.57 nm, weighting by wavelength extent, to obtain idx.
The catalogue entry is 16.3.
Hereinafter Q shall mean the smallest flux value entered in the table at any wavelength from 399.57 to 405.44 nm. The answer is 13.42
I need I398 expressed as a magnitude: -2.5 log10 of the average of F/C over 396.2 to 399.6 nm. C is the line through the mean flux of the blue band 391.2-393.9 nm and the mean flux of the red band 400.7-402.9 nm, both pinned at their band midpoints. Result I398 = 0.183 mag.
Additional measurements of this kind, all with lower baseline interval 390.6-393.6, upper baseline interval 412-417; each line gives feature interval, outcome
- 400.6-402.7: -0.205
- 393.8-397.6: 0.160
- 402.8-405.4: -0.146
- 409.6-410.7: 0.129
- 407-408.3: -0.040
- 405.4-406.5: -0.099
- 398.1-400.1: -0.198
